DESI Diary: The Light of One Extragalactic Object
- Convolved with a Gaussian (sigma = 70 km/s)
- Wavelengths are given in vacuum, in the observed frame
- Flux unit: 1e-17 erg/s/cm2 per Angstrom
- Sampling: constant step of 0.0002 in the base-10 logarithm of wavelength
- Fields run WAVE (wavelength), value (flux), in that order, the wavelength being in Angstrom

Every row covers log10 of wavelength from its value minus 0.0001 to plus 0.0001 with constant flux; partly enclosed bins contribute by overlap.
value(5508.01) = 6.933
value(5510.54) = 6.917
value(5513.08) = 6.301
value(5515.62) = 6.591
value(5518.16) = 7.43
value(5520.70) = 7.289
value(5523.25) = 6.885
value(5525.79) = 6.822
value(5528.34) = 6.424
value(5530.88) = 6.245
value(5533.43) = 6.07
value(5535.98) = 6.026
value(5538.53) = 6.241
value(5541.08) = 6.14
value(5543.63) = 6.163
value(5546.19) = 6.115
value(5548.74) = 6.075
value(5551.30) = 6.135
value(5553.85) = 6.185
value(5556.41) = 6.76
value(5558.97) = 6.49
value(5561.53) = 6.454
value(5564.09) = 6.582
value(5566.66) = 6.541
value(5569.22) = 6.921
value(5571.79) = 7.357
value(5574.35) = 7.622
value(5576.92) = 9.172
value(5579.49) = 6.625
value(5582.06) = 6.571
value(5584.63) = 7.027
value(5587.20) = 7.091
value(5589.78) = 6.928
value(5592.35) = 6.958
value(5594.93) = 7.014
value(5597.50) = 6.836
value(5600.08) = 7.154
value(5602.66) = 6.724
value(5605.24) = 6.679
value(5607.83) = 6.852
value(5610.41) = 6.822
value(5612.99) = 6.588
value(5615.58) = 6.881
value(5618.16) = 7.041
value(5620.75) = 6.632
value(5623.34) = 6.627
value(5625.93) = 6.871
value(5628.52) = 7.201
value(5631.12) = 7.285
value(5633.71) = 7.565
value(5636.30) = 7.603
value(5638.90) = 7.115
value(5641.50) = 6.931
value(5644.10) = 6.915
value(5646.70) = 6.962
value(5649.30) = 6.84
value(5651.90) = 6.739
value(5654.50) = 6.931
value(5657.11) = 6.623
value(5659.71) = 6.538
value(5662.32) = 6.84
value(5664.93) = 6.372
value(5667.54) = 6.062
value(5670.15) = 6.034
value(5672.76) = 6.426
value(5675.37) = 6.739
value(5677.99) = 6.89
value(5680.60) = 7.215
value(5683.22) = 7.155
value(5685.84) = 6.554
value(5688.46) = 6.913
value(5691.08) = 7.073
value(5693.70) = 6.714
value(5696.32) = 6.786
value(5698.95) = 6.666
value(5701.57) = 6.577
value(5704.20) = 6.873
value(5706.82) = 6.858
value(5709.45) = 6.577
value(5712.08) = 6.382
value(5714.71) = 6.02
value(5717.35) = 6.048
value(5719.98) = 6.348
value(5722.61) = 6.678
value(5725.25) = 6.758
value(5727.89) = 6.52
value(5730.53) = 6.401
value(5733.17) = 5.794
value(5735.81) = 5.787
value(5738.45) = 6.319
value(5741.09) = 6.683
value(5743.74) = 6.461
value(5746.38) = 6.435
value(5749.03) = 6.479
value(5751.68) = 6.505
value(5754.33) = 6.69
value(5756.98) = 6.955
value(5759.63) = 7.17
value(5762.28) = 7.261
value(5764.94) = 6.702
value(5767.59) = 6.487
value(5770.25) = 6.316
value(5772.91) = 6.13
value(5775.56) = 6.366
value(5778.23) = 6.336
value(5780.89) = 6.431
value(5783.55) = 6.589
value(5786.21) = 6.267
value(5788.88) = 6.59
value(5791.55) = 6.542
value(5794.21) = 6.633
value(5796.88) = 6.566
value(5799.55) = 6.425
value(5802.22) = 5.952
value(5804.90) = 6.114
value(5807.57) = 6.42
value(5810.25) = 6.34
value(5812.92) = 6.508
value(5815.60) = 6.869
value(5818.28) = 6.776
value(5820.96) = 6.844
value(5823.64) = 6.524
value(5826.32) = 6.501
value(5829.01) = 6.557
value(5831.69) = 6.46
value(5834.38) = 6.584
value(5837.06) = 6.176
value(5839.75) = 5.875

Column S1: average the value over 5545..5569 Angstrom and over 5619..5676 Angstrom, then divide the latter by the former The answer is 1.06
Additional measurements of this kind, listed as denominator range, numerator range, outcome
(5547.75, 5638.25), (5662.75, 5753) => 0.94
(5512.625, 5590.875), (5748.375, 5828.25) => 0.98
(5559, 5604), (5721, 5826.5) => 0.93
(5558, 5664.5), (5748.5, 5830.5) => 0.94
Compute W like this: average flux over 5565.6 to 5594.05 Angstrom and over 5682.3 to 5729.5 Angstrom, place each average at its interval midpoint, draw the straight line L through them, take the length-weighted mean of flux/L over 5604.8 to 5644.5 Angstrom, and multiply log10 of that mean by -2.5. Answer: 0.00 mag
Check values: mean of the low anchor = 7.17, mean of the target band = 6.98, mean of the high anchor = 6.63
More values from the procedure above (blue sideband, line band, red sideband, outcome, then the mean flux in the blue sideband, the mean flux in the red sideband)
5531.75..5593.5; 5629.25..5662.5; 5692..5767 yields -0.06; 6.67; 6.55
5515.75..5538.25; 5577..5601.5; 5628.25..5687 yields -0.05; 6.63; 6.84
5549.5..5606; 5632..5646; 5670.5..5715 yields -0.06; 6.9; 6.73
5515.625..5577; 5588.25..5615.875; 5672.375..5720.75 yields -0.03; 6.62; 6.68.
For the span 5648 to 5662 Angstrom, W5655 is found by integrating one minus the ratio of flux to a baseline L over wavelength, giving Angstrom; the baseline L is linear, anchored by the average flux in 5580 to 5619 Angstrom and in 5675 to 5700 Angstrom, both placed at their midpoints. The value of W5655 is 0.3 Angstrom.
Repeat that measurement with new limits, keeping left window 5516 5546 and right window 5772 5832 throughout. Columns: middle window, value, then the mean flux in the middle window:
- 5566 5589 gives -2.6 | 7.23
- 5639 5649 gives -0.7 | 6.95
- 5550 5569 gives 0.1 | 6.48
